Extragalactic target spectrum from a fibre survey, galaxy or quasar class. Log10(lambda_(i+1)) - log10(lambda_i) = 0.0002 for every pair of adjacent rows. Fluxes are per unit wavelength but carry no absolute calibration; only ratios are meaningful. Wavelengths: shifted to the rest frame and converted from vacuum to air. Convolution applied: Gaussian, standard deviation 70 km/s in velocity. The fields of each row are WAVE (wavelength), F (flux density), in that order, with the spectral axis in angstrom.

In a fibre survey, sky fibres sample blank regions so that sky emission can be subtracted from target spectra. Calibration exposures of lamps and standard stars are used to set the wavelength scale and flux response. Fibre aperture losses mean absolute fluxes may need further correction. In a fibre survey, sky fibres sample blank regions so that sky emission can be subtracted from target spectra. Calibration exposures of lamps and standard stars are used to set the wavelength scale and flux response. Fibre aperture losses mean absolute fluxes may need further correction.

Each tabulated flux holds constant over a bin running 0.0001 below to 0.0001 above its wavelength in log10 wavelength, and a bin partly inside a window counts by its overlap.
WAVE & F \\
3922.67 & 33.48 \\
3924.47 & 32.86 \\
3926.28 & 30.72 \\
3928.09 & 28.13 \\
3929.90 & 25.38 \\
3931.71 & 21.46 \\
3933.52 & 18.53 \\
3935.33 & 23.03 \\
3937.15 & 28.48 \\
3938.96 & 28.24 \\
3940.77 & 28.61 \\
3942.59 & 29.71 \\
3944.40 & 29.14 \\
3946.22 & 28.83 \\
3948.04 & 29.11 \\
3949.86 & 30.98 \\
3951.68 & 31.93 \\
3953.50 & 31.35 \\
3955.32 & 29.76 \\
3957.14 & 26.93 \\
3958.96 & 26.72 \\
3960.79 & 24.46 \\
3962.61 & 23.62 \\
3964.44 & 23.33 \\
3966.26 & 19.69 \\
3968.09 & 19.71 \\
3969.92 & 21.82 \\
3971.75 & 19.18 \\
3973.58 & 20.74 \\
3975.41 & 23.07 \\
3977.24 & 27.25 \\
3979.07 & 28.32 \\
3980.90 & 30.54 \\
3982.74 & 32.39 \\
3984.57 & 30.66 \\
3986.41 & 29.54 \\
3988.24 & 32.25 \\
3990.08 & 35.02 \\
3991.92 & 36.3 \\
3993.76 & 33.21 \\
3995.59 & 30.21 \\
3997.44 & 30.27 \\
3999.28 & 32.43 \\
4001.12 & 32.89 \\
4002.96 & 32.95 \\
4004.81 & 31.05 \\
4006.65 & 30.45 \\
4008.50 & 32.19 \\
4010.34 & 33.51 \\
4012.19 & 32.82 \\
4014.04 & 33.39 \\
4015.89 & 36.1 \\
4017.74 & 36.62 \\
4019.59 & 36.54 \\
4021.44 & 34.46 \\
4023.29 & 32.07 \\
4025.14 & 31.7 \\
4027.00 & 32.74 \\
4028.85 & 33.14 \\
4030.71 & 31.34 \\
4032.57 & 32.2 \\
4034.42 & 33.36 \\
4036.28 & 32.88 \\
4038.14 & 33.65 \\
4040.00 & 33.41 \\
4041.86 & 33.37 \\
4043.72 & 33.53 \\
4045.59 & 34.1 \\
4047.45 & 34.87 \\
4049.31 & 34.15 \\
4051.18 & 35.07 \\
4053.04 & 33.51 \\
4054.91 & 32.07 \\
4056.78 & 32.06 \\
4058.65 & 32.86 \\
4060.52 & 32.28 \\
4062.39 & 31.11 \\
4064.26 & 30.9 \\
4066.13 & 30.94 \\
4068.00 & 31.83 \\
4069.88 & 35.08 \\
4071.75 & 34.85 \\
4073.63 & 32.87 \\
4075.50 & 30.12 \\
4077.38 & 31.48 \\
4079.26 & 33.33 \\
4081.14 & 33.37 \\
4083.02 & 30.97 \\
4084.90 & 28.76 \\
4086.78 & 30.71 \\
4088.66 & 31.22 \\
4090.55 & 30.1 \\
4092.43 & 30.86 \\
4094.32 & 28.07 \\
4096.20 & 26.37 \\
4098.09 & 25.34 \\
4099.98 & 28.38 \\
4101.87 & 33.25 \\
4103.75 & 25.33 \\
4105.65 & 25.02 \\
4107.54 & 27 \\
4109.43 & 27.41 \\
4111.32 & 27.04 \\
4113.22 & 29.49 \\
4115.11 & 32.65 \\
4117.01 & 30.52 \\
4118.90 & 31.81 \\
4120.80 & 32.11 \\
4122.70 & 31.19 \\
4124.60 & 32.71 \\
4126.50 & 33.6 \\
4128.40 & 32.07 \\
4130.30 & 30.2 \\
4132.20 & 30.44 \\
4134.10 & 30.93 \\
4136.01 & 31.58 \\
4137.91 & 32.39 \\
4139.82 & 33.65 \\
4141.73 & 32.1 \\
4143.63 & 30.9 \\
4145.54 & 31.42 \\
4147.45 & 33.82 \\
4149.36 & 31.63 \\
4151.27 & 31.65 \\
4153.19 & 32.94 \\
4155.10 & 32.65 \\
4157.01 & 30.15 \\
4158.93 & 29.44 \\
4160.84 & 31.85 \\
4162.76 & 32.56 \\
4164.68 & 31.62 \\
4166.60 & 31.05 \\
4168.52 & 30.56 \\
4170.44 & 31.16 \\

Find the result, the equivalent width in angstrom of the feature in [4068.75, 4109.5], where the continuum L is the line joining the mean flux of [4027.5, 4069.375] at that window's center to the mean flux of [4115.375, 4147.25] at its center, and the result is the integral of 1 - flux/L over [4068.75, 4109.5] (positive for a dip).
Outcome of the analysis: 2.90 angstrom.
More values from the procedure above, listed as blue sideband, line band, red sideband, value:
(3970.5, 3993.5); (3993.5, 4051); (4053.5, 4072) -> -4.8 angstrom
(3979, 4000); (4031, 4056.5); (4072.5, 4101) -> -2.1 angstrom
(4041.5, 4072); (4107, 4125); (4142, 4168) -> 1.1 angstrom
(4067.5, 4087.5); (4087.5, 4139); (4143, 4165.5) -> 3.3 angstrom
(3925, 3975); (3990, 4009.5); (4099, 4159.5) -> -3.6 angstrom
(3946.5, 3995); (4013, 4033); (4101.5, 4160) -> -3.5 angstrom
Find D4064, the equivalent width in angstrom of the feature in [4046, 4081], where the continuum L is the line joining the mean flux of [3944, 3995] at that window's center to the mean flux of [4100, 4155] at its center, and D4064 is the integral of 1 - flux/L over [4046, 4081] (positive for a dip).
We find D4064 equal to -3.8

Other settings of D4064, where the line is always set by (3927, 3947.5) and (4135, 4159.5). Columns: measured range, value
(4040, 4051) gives -1.8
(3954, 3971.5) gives 2.0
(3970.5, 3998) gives -1.5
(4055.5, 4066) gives -0.8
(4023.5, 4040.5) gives -2.2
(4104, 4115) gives 1.2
